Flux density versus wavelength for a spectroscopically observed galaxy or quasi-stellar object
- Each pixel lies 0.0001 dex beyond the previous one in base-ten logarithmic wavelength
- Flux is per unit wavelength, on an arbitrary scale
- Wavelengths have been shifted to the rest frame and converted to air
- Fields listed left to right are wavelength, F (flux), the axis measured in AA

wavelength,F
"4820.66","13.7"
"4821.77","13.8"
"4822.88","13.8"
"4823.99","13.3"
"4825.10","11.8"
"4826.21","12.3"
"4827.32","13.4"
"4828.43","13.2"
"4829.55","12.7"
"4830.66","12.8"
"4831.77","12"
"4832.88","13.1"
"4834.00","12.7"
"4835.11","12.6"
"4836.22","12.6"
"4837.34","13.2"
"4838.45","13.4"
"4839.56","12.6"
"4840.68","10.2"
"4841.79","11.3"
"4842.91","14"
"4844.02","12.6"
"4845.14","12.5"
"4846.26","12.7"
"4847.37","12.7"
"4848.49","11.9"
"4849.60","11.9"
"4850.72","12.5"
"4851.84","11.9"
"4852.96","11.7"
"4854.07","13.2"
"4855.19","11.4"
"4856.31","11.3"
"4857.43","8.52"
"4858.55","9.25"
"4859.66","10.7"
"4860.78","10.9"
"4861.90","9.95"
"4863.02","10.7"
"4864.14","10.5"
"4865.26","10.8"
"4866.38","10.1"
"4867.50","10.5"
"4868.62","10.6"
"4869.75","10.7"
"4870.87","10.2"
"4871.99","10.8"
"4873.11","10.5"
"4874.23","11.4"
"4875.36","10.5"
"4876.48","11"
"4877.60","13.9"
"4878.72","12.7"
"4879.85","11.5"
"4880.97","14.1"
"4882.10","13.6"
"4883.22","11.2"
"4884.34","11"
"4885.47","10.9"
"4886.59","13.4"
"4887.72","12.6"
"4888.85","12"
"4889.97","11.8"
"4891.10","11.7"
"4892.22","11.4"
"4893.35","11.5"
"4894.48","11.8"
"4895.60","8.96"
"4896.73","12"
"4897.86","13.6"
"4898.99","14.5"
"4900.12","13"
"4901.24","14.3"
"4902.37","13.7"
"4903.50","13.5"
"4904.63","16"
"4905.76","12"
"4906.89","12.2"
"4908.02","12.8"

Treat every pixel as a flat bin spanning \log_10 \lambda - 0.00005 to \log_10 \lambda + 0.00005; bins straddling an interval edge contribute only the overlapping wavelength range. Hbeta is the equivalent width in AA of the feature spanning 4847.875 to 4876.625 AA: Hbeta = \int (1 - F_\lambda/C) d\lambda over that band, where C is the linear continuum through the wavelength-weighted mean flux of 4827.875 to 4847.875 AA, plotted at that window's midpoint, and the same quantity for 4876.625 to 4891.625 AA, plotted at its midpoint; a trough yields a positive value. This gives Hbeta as 3.57 AA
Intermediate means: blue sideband 12.6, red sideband 12.3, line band 10.9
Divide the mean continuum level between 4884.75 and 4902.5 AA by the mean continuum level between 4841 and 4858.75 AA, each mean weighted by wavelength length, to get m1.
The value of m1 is 1.0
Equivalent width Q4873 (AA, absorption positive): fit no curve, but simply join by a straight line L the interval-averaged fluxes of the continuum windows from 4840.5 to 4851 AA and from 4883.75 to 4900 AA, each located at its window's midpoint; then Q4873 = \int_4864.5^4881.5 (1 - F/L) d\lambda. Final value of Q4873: 1.2 AA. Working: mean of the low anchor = 12.3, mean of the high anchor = 12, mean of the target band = 11.3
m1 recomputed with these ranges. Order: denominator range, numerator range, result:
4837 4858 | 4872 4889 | 0.99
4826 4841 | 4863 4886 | 0.89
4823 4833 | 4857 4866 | 0.80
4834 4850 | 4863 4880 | 0.88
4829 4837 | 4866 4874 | 0.83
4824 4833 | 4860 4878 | 0.85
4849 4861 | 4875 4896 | 1.06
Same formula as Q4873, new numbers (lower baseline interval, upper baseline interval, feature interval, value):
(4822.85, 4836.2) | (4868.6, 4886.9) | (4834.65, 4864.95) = 1.46 AA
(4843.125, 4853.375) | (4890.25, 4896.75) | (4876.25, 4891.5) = -1.13 AA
